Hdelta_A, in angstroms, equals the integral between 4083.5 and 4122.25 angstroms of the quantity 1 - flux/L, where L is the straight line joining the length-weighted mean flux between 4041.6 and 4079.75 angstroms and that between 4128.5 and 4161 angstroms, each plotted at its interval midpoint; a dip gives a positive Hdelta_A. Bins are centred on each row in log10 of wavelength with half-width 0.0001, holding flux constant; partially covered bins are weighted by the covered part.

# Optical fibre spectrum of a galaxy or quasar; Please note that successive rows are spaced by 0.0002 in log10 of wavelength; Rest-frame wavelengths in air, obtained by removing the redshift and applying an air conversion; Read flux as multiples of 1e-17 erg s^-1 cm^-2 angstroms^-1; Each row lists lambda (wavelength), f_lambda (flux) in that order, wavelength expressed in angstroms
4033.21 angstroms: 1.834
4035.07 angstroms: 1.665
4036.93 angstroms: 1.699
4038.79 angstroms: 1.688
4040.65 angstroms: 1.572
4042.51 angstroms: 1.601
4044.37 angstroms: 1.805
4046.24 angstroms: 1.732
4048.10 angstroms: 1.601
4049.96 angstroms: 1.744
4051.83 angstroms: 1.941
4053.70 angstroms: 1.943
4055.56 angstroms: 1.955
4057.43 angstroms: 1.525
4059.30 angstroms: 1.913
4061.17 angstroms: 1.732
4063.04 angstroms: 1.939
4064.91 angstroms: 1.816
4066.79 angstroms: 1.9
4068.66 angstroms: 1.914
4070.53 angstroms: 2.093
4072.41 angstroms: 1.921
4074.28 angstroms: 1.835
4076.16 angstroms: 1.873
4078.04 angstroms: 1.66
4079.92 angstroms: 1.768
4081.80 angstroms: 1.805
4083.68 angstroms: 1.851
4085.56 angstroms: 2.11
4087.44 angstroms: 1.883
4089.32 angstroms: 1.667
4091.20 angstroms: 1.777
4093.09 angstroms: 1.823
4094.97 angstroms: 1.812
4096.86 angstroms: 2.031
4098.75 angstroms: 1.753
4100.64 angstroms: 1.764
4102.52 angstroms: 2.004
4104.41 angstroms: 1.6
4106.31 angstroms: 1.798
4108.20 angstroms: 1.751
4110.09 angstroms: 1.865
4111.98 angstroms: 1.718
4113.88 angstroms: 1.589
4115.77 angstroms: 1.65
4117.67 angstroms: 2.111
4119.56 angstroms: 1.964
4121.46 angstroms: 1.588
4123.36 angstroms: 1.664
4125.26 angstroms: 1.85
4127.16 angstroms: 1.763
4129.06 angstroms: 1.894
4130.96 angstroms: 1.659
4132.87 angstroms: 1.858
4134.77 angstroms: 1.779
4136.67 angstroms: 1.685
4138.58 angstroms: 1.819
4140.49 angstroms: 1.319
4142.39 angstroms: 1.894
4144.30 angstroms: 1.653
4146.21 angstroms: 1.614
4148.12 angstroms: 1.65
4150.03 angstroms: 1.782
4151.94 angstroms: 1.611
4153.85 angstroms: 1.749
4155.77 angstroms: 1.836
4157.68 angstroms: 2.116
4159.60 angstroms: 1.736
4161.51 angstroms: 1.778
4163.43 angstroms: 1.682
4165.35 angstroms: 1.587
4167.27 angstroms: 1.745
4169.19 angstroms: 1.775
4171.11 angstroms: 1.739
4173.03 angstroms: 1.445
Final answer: -0.7 angstroms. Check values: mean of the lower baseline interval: 1.82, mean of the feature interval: 1.82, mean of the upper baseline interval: 1.74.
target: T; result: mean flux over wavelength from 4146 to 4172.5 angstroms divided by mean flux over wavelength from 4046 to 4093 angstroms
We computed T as 0.9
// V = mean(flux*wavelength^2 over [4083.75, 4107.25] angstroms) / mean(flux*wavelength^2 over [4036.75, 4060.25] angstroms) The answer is 1.07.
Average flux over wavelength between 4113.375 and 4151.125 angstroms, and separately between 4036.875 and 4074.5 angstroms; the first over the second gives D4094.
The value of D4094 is 0.96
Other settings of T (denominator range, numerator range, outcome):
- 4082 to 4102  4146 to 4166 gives 0.94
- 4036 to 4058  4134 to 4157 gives 0.98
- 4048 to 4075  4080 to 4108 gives 0.98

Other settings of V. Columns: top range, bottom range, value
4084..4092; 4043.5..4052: 1.09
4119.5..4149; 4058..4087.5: 0.95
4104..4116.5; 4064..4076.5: 0.92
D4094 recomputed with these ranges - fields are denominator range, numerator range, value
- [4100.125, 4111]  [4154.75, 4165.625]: 1.00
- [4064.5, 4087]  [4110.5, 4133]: 0.94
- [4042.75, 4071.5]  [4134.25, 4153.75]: 0.92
